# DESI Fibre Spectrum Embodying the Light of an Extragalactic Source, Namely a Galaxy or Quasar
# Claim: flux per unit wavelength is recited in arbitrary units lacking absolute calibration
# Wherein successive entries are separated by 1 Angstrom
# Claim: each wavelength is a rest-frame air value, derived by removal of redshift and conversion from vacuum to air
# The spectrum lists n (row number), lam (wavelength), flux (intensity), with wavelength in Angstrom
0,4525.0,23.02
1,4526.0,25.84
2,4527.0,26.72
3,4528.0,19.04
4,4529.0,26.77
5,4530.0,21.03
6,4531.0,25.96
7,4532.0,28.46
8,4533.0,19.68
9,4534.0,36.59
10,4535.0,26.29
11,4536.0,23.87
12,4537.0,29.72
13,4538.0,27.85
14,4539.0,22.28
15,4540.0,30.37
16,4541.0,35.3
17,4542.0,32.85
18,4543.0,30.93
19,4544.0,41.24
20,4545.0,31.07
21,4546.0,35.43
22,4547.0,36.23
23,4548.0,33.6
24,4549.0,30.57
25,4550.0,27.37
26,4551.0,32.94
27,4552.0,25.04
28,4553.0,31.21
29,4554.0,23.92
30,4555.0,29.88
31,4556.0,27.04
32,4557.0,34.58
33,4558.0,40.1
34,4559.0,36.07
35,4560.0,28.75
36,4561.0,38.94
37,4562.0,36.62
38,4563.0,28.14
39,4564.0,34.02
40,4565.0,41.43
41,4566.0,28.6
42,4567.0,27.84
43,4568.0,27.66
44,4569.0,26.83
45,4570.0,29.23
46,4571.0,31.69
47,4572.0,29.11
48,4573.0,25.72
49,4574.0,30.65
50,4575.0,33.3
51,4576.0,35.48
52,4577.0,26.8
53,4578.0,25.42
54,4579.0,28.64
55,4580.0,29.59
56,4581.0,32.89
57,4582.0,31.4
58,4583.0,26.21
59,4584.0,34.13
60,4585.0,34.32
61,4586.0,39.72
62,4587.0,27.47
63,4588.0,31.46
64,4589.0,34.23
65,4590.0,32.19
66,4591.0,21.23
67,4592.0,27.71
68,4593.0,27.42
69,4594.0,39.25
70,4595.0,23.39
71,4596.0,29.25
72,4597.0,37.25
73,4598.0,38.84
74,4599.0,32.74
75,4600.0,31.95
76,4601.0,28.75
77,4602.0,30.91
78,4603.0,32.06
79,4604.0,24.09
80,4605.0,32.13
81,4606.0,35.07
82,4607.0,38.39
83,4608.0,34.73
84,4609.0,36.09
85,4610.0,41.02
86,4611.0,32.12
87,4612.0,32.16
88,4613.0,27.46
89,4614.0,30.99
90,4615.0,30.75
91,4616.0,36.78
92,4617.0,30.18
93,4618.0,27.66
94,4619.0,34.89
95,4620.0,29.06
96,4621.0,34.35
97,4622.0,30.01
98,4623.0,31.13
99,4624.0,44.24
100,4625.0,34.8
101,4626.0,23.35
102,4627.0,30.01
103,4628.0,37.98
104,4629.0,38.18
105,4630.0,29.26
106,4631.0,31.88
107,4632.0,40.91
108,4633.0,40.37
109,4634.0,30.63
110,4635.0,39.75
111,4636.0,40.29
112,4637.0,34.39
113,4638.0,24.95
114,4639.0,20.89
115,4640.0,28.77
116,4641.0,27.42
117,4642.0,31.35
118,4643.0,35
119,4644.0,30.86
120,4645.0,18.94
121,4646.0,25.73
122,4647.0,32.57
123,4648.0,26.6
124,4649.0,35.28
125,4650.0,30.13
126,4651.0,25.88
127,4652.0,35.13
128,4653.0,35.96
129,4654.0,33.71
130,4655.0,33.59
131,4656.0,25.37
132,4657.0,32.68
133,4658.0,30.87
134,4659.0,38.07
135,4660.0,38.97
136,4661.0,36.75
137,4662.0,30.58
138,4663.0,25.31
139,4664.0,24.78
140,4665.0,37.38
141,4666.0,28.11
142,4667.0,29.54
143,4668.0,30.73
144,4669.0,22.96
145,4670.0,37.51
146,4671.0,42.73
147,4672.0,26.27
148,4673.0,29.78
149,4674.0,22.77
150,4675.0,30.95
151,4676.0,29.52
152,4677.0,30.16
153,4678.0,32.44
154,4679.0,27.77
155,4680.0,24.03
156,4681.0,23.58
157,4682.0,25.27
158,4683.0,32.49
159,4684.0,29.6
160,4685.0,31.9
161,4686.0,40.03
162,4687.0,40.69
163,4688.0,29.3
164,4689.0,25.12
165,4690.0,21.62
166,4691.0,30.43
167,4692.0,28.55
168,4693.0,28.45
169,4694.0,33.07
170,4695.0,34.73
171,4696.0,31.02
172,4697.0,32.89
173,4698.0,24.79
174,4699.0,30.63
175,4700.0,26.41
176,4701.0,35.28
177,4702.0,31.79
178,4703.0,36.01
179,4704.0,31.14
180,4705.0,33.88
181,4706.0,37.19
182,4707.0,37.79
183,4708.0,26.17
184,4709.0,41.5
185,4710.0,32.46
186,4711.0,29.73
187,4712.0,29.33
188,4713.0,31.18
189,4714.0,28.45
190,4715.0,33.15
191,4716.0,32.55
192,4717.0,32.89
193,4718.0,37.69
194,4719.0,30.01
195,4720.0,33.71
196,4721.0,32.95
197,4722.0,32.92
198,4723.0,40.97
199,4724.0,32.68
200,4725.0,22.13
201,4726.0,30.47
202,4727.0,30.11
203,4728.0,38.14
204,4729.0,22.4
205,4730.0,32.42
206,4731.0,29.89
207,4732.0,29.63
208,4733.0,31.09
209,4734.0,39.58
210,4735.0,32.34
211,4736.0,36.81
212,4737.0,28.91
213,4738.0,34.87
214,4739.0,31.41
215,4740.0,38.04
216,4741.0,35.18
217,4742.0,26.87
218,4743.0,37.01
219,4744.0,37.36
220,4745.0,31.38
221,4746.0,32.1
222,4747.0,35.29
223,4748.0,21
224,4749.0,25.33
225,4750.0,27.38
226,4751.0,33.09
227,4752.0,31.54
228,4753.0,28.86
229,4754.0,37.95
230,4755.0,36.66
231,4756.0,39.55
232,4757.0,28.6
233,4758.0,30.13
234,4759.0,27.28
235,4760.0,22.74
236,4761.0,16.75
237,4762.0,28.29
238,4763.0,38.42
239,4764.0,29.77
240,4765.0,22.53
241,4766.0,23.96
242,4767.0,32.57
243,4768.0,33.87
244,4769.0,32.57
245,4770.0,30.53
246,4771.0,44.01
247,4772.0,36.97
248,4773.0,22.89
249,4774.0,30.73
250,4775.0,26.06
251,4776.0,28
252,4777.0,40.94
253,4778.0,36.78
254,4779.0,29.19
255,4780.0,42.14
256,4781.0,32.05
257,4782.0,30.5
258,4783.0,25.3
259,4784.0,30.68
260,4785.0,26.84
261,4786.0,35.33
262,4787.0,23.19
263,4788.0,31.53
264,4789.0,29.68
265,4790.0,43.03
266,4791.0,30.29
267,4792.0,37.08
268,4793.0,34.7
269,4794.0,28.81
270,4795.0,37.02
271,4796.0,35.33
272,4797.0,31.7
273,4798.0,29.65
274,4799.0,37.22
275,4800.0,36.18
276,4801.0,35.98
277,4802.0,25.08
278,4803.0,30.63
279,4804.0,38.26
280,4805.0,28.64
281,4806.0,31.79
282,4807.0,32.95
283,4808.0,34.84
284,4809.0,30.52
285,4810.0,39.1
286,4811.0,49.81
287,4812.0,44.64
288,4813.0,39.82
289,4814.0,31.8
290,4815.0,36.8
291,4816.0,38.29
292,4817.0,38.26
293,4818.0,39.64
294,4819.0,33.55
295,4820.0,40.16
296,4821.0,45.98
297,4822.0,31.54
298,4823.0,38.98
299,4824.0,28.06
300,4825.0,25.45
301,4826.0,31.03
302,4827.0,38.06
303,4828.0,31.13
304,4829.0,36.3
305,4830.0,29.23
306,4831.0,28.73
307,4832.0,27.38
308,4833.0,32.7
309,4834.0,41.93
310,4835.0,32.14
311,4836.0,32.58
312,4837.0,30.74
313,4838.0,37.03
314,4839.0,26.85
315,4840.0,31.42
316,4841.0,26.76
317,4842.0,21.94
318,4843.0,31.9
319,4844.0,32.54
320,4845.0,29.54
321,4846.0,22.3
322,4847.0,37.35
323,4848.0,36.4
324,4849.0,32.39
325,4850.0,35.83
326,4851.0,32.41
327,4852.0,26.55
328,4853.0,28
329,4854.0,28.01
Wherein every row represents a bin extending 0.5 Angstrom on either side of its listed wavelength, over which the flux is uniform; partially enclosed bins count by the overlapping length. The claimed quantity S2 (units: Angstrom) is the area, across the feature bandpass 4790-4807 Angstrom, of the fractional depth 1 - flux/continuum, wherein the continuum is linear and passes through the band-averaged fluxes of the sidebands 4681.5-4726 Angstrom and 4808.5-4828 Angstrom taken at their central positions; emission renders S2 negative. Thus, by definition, 1.2 Angstrom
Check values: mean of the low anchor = 31.8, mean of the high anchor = 36.8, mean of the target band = 33.3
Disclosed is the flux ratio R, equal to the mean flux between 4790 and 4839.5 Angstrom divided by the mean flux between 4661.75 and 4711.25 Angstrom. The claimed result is 1.12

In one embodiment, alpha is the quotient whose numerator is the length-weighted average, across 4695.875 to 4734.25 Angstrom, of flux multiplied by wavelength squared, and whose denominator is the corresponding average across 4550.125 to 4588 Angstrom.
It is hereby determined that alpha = 1.10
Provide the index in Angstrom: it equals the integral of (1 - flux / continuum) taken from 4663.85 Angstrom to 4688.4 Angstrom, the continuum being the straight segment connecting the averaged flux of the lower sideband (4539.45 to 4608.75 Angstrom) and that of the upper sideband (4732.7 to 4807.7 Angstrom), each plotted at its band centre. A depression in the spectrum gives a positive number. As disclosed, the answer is 1.0 Angstrom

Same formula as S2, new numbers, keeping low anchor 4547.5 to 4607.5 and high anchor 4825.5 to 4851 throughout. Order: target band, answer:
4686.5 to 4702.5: 0.6 Angstrom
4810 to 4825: -3.0 Angstrom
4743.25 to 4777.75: 0.8 Angstrom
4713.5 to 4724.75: -0.6 Angstrom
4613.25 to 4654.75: -0.9 Angstrom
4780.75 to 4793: 0.1 Angstrom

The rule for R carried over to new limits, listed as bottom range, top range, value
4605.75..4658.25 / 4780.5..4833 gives 1.05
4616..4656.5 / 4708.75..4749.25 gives 1.01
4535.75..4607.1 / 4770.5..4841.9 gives 1.08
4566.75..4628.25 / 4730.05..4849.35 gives 1.04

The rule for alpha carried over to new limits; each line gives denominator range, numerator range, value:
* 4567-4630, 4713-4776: 1.06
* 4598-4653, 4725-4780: 1.03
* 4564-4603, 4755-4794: 1.10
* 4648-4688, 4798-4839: 1.18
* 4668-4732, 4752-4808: 1.06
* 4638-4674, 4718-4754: 1.08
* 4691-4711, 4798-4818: 1.16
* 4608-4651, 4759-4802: 1.05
